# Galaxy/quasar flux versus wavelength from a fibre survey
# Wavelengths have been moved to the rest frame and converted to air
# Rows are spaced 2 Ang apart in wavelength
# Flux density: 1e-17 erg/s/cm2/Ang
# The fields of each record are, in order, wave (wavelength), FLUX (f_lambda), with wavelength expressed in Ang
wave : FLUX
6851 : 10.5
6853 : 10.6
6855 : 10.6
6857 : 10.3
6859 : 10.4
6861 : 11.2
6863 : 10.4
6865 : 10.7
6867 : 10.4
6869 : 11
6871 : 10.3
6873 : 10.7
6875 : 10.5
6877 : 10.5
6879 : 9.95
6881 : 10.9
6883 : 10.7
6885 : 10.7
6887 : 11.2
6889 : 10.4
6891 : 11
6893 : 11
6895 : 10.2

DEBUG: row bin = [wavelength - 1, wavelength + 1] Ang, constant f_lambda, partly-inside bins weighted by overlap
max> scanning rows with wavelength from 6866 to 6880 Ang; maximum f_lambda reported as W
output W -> 11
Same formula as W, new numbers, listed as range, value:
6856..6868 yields 11.2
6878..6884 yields 10.9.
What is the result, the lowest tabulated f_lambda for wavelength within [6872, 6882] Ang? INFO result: 9.95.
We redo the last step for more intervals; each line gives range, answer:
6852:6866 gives 10.3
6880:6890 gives 10.4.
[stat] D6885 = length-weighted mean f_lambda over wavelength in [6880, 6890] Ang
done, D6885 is 10.8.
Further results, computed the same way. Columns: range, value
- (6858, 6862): 10.8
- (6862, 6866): 10.6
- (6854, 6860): 10.4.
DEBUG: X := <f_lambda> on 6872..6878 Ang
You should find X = 10.6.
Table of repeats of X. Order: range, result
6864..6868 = 10.6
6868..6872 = 10.7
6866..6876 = 10.6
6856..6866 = 10.6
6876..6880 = 10.2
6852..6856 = 10.6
